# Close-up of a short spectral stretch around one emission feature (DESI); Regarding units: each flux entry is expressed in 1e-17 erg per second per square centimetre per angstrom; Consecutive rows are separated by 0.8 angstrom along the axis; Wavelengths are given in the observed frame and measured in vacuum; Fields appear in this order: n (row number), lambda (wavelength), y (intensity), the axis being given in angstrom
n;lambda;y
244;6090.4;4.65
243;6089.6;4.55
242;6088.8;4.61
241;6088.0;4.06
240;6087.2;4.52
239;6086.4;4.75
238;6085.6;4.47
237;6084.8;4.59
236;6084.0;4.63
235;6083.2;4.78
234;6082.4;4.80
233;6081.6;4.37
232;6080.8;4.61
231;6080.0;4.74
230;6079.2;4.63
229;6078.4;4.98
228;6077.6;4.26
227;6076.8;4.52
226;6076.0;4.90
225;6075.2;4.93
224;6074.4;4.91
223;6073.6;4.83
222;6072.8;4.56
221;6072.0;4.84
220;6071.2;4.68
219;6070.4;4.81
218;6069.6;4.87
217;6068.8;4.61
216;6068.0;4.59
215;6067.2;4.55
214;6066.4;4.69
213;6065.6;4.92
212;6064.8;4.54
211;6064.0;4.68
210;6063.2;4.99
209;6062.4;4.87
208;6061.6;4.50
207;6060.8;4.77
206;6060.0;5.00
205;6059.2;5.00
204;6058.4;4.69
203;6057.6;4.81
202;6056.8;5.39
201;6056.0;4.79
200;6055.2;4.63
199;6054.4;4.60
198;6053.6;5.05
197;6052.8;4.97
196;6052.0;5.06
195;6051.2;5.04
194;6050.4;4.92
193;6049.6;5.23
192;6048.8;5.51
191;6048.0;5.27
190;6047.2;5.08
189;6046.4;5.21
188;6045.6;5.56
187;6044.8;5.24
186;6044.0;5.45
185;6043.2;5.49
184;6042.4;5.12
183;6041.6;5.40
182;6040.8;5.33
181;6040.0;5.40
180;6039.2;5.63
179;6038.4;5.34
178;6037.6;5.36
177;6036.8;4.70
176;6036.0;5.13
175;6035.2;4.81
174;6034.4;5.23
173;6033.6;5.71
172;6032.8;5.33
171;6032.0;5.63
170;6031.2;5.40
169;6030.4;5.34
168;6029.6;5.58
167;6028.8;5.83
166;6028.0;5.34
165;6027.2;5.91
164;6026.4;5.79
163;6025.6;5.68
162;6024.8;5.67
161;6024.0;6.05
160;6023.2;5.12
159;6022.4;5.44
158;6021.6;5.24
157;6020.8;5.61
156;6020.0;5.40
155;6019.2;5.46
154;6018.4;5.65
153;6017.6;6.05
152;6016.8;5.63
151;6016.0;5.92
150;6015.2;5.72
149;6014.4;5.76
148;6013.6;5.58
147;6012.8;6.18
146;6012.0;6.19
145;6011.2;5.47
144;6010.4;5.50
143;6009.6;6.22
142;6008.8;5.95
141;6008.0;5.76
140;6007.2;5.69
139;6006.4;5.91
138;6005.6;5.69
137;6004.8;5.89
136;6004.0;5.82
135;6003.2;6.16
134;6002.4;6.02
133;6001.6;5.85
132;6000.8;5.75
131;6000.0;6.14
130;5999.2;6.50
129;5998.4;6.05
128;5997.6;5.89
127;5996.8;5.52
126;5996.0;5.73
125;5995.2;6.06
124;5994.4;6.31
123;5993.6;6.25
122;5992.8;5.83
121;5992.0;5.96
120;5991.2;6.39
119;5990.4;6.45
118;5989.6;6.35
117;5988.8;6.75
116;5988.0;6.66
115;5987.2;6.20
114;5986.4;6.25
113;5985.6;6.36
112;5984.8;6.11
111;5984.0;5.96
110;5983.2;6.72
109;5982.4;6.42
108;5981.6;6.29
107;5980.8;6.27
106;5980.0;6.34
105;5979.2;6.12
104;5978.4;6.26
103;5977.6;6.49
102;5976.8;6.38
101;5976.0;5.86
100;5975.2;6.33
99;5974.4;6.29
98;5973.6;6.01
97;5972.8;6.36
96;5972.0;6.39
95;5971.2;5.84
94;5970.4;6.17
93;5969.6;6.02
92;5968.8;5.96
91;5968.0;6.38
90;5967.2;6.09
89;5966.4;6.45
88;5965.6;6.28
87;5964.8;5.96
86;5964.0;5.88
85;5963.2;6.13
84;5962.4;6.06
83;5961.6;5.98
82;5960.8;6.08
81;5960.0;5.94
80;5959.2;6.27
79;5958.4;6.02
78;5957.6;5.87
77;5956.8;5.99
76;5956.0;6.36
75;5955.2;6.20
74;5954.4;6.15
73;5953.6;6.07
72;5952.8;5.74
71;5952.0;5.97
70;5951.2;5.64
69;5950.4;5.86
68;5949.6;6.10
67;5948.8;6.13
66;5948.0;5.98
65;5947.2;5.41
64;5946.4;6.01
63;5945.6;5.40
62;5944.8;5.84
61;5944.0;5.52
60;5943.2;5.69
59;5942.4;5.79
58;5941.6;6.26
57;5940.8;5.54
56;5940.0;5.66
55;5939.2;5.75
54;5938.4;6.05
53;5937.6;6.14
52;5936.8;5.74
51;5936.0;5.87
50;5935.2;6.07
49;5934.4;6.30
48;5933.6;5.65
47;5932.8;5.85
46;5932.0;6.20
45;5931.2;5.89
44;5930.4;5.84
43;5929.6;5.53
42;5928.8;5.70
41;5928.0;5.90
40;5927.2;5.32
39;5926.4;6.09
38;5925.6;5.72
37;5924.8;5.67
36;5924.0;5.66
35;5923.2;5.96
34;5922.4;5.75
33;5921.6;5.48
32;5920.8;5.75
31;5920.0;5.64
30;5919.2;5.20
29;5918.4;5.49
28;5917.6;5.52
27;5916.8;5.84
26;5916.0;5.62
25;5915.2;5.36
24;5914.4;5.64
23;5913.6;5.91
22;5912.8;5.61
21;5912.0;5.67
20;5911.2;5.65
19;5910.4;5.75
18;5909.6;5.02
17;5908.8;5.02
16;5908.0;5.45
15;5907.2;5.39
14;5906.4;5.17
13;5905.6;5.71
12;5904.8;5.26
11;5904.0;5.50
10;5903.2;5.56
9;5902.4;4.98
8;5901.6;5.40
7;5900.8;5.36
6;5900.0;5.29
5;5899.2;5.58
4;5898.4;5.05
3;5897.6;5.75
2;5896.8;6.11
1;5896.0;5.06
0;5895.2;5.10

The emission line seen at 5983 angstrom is C III]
